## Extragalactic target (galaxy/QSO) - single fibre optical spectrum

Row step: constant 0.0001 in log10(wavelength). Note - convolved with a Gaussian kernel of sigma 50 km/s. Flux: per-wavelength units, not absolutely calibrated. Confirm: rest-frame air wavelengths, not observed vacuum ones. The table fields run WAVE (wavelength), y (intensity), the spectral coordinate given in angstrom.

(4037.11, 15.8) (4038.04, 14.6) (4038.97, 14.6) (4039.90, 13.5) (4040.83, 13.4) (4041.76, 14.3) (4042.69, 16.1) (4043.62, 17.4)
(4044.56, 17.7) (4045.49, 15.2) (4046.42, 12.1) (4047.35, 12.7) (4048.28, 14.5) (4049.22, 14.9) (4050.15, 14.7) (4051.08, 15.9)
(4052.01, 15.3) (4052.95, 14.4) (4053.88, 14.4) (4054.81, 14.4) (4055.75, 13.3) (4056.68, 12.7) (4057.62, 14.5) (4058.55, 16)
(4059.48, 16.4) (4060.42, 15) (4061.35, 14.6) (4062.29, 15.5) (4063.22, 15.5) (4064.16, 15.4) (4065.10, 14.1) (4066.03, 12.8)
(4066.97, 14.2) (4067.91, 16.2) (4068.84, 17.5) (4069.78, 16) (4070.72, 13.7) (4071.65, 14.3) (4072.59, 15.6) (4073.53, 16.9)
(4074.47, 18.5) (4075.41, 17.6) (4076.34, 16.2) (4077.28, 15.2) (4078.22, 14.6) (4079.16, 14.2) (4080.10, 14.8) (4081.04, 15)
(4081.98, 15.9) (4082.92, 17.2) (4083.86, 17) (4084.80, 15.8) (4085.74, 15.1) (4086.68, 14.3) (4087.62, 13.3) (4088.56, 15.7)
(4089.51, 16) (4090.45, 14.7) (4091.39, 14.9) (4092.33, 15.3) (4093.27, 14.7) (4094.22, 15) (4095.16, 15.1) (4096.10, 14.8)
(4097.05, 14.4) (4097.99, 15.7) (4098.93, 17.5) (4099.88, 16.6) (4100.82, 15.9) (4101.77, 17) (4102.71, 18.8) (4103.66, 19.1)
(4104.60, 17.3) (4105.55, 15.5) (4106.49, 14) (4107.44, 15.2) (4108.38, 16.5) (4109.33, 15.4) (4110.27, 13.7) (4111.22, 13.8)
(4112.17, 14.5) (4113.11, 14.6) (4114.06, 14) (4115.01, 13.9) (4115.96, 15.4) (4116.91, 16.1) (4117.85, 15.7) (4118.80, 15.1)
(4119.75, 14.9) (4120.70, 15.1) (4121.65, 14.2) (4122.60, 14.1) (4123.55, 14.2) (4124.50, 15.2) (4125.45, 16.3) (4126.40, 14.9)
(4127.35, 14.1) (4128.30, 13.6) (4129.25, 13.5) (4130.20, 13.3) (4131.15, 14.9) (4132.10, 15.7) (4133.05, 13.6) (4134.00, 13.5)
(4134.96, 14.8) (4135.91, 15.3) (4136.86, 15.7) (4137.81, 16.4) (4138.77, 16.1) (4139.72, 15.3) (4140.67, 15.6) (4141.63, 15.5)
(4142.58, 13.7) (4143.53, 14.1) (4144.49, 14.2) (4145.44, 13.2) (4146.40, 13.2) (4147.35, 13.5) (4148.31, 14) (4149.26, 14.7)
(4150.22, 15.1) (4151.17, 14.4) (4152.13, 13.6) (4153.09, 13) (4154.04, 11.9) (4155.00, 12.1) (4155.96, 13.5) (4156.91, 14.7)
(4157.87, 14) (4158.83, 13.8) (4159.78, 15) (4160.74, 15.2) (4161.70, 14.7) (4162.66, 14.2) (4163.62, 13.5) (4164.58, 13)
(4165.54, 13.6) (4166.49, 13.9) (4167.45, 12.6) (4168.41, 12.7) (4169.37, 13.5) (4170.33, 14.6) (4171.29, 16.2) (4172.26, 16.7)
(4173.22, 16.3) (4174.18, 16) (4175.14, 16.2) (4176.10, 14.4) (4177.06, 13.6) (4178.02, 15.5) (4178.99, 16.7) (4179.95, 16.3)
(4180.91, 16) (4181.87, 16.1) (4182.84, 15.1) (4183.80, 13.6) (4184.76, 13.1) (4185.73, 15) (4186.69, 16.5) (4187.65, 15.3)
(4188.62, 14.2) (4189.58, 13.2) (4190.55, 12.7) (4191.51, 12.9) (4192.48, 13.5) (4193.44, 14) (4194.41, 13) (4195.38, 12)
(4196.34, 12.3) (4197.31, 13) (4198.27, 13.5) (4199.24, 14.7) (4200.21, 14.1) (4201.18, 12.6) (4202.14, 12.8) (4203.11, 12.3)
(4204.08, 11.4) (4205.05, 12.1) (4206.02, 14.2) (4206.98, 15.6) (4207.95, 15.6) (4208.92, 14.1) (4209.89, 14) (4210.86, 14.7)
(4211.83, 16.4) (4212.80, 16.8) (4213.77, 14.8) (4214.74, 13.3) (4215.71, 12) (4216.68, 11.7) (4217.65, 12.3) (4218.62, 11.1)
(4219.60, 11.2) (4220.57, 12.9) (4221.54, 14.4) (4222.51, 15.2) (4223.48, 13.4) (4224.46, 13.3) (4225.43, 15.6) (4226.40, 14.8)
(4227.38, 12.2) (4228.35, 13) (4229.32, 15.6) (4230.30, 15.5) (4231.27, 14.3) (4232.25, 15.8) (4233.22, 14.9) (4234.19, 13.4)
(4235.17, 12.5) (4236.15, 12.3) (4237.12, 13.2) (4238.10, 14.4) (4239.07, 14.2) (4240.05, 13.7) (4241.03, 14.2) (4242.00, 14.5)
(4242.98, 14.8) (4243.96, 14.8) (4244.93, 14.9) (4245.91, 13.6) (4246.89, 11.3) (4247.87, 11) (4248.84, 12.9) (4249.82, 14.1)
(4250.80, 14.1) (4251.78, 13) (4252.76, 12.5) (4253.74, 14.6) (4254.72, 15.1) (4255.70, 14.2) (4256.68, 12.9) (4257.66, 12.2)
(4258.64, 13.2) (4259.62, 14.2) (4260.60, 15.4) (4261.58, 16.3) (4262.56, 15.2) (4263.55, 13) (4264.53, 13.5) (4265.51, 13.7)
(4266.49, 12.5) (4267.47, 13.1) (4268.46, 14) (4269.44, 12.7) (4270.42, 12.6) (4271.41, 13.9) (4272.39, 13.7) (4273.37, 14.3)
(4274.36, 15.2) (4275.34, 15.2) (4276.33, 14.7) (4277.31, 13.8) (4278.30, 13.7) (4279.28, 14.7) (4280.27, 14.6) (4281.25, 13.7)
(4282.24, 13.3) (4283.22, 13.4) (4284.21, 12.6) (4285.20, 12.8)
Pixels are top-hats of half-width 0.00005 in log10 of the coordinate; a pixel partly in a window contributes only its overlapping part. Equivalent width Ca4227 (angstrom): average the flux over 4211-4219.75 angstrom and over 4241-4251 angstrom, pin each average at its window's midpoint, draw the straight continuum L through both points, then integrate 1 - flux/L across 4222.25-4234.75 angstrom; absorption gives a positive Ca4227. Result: -0.8 angstrom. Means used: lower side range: 13.4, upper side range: 13.6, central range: 14.4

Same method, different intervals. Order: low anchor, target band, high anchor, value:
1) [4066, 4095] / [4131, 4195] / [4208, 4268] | 0.7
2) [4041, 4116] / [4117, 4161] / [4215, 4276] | 0.8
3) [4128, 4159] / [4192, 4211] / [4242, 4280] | 0.8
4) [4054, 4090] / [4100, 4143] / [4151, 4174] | -1.6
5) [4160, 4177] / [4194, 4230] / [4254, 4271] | 1.5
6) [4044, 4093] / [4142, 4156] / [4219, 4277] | 0.9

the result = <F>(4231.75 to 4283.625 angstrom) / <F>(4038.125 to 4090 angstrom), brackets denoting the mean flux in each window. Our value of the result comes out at 0.9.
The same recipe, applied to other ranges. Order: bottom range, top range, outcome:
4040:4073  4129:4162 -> 0.96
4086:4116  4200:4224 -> 0.88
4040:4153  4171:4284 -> 0.93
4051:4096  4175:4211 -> 0.93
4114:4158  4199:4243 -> 0.96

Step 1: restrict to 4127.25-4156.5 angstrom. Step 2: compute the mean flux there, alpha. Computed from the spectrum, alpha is 14.2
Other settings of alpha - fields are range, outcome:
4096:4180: 14.8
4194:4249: 13.7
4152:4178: 14.2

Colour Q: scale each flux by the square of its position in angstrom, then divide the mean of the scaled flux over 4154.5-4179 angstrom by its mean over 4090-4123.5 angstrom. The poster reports 0.97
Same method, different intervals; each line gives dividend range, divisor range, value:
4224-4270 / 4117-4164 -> 1.01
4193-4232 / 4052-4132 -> 0.95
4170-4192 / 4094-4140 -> 1.02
